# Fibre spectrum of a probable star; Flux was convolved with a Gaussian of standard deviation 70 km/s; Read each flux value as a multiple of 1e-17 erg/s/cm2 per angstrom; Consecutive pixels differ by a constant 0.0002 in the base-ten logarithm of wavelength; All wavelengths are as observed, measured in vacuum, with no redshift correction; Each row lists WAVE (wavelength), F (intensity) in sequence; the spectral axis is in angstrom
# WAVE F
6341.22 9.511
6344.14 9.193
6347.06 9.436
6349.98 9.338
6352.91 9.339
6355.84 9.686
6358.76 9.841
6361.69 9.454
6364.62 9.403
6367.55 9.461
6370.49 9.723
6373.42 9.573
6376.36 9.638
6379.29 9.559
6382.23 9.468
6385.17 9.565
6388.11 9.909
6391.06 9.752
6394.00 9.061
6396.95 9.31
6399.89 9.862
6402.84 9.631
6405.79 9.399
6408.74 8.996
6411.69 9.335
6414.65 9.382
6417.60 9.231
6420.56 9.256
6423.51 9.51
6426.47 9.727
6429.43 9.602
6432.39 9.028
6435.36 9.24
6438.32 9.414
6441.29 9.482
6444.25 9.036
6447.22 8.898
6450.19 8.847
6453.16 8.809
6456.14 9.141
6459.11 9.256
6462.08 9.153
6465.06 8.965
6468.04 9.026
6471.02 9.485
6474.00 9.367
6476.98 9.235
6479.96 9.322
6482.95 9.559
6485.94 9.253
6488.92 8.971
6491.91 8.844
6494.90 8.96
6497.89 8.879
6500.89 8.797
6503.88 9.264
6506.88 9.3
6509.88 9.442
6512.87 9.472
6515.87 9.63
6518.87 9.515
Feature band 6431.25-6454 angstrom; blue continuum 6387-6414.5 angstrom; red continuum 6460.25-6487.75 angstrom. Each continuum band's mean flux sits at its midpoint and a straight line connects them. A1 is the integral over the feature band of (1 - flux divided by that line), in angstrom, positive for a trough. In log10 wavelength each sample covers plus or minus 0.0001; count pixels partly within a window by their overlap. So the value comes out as 0.59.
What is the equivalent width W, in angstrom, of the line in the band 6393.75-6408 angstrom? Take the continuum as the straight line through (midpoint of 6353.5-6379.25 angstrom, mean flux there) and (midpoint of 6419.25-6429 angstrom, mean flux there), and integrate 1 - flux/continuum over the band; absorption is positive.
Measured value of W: 0.1 angstrom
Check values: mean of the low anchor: 9.59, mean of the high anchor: 9.52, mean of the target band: 9.46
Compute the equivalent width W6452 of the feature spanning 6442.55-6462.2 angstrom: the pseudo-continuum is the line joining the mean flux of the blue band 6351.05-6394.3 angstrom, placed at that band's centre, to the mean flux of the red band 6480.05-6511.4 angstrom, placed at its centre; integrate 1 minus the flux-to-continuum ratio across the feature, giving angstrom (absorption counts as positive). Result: 0.6 angstrom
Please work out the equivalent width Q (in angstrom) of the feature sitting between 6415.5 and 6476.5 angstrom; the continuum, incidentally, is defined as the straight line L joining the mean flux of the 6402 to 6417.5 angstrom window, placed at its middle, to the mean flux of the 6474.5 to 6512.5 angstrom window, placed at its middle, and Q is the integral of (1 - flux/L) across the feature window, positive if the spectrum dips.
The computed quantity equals 0.2 angstrom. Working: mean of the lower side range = 9.33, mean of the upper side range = 9.17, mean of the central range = 9.23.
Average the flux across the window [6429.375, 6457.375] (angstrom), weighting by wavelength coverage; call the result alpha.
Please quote 9.12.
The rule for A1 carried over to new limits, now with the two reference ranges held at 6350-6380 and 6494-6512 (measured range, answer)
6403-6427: 0.12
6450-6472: 0.40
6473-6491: -0.15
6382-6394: -0.17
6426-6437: -0.02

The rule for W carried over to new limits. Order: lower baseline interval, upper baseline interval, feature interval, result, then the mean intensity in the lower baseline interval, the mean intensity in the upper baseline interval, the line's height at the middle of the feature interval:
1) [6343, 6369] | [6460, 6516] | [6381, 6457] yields -0.03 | 9.47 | 9.2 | 9.34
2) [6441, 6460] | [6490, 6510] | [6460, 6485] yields -0.63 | 9.04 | 9.04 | 9.04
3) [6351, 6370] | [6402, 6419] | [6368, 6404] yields -0.61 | 9.53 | 9.32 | 9.42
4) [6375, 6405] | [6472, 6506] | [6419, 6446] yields 0.07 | 9.57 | 9.14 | 9.39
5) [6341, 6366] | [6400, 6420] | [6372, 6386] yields -0.21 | 9.47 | 9.36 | 9.42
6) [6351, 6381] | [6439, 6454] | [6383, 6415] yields -0.43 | 9.56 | 9.05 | 9.35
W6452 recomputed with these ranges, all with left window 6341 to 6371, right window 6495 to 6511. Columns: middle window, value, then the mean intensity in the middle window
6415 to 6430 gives -0.22 angstrom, 9.46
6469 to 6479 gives -0.17 angstrom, 9.35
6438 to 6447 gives 0.02 angstrom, 9.24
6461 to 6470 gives 0.14 angstrom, 9.06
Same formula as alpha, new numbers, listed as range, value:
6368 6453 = 9.4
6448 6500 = 9.11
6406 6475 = 9.23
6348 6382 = 9.54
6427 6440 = 9.35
